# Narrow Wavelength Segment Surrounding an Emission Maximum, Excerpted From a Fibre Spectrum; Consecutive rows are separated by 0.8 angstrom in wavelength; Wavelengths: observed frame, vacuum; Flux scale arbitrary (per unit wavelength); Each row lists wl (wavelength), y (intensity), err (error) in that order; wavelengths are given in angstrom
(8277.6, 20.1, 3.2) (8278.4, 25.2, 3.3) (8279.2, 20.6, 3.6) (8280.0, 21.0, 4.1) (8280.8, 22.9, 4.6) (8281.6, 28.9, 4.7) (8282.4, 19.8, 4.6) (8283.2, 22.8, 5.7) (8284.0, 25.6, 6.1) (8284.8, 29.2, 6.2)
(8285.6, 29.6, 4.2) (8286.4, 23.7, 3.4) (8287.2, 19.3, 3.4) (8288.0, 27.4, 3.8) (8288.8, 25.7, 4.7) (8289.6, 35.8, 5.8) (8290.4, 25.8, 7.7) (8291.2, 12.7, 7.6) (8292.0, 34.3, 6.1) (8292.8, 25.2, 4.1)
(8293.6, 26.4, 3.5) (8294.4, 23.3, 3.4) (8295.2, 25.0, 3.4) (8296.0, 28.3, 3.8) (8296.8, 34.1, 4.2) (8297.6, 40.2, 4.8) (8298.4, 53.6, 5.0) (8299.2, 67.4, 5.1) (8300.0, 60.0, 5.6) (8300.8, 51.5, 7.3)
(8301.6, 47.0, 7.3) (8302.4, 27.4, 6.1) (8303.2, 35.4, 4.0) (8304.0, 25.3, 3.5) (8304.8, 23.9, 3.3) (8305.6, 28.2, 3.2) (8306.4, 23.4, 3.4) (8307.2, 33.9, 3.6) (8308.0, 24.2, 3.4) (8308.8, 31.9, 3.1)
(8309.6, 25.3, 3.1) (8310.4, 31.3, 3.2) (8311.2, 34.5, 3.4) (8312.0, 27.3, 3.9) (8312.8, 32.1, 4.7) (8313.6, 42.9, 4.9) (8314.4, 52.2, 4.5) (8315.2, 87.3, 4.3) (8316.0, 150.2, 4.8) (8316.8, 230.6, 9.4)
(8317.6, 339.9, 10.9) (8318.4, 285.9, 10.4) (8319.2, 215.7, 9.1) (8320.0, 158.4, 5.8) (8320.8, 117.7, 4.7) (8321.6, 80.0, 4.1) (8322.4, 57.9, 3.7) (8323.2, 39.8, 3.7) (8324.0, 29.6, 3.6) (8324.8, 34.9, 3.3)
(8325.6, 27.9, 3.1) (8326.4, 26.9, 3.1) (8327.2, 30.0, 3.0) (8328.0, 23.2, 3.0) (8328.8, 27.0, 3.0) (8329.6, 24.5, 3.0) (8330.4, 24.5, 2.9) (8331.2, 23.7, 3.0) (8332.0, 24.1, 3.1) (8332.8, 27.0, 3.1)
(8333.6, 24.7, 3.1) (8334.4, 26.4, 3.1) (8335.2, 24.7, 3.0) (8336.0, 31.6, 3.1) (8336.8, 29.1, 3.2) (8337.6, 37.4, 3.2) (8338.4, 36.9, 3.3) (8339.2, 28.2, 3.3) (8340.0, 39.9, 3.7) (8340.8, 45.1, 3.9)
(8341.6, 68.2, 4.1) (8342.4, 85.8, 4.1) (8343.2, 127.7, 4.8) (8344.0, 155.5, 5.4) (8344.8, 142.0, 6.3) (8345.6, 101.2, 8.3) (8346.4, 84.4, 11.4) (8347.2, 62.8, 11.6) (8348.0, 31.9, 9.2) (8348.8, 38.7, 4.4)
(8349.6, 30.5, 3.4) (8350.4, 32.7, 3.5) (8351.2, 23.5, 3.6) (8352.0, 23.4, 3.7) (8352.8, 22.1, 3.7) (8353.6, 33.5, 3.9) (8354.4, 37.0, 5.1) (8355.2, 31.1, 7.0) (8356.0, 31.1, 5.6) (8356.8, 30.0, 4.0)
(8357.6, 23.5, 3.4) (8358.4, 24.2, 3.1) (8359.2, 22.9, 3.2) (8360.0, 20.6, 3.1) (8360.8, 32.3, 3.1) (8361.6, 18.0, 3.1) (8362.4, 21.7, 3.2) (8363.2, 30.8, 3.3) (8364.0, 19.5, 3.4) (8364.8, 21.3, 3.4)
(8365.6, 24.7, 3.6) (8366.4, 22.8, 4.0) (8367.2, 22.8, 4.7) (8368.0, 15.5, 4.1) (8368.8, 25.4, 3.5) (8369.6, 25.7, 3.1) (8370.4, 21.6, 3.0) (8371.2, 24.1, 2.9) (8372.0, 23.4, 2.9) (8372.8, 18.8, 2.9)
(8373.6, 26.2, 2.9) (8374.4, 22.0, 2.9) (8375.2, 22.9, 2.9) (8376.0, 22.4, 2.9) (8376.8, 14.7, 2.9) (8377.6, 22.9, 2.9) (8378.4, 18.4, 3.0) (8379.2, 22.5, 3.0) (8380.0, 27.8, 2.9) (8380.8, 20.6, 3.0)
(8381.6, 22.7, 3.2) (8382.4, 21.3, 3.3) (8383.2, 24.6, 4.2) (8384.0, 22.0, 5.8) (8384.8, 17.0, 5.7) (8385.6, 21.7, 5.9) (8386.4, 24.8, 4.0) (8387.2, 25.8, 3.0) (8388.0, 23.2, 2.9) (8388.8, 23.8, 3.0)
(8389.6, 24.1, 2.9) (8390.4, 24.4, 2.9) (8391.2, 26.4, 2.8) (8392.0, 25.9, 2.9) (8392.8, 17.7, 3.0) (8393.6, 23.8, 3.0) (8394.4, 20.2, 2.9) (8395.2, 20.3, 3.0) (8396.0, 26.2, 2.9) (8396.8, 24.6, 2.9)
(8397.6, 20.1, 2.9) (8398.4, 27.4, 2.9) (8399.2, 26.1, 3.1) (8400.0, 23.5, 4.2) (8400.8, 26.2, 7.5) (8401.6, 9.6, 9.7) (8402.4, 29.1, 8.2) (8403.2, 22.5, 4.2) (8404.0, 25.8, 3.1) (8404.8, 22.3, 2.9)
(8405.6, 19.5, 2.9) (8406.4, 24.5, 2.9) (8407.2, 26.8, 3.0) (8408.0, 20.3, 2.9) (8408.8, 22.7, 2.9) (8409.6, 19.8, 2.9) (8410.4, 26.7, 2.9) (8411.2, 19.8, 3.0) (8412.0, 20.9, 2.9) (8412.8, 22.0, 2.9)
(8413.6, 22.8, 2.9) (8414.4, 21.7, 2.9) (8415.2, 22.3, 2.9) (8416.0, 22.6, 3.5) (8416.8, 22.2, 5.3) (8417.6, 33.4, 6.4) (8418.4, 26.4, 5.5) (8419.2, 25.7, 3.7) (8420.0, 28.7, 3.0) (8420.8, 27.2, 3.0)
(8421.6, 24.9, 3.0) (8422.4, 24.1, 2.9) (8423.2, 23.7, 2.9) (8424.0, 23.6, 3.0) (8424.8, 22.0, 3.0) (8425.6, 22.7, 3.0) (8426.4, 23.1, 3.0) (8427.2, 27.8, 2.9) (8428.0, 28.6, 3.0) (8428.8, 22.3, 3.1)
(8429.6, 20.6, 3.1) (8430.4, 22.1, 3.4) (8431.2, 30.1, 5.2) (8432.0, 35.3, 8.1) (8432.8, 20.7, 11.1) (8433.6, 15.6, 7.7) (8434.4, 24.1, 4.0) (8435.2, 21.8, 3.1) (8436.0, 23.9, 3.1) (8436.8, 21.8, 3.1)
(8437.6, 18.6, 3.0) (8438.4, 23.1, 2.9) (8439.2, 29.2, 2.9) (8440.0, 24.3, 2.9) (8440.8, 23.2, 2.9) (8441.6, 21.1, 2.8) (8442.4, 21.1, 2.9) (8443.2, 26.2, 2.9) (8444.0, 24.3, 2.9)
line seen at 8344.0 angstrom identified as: [N II] 6583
